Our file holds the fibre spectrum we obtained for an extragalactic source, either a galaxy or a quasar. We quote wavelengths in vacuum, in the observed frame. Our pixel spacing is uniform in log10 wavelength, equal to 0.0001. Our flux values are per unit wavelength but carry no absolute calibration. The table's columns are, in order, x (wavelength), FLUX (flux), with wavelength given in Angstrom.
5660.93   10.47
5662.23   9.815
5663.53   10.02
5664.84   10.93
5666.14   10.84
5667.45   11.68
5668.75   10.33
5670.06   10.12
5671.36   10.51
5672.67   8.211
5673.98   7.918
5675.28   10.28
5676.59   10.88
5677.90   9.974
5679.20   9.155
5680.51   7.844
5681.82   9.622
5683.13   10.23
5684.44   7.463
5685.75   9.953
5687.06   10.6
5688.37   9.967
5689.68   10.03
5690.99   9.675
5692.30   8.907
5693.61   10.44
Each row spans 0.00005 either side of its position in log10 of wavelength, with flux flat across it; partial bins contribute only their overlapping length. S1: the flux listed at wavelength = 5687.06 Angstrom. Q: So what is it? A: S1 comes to 10.6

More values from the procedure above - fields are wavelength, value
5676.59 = 10.88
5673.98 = 7.918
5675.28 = 10.28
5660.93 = 10.47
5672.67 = 8.211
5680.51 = 7.844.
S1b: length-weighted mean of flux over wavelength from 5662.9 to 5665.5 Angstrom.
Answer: 10.5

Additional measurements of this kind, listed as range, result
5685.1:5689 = 10.2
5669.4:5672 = 10.3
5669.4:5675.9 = 9.4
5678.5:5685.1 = 8.87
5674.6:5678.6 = 10.4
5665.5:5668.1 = 11.2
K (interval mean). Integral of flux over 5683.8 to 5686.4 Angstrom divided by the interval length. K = 8.71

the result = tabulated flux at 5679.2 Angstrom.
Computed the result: 9.155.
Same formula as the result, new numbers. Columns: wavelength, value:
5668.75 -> 10.33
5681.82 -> 9.622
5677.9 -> 9.974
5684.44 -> 7.463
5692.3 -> 8.907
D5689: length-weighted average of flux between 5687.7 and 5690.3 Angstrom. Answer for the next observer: 10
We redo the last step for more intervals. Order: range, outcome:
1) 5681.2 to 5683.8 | 9.91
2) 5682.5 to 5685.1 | 8.83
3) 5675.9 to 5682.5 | 9.5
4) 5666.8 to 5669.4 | 11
